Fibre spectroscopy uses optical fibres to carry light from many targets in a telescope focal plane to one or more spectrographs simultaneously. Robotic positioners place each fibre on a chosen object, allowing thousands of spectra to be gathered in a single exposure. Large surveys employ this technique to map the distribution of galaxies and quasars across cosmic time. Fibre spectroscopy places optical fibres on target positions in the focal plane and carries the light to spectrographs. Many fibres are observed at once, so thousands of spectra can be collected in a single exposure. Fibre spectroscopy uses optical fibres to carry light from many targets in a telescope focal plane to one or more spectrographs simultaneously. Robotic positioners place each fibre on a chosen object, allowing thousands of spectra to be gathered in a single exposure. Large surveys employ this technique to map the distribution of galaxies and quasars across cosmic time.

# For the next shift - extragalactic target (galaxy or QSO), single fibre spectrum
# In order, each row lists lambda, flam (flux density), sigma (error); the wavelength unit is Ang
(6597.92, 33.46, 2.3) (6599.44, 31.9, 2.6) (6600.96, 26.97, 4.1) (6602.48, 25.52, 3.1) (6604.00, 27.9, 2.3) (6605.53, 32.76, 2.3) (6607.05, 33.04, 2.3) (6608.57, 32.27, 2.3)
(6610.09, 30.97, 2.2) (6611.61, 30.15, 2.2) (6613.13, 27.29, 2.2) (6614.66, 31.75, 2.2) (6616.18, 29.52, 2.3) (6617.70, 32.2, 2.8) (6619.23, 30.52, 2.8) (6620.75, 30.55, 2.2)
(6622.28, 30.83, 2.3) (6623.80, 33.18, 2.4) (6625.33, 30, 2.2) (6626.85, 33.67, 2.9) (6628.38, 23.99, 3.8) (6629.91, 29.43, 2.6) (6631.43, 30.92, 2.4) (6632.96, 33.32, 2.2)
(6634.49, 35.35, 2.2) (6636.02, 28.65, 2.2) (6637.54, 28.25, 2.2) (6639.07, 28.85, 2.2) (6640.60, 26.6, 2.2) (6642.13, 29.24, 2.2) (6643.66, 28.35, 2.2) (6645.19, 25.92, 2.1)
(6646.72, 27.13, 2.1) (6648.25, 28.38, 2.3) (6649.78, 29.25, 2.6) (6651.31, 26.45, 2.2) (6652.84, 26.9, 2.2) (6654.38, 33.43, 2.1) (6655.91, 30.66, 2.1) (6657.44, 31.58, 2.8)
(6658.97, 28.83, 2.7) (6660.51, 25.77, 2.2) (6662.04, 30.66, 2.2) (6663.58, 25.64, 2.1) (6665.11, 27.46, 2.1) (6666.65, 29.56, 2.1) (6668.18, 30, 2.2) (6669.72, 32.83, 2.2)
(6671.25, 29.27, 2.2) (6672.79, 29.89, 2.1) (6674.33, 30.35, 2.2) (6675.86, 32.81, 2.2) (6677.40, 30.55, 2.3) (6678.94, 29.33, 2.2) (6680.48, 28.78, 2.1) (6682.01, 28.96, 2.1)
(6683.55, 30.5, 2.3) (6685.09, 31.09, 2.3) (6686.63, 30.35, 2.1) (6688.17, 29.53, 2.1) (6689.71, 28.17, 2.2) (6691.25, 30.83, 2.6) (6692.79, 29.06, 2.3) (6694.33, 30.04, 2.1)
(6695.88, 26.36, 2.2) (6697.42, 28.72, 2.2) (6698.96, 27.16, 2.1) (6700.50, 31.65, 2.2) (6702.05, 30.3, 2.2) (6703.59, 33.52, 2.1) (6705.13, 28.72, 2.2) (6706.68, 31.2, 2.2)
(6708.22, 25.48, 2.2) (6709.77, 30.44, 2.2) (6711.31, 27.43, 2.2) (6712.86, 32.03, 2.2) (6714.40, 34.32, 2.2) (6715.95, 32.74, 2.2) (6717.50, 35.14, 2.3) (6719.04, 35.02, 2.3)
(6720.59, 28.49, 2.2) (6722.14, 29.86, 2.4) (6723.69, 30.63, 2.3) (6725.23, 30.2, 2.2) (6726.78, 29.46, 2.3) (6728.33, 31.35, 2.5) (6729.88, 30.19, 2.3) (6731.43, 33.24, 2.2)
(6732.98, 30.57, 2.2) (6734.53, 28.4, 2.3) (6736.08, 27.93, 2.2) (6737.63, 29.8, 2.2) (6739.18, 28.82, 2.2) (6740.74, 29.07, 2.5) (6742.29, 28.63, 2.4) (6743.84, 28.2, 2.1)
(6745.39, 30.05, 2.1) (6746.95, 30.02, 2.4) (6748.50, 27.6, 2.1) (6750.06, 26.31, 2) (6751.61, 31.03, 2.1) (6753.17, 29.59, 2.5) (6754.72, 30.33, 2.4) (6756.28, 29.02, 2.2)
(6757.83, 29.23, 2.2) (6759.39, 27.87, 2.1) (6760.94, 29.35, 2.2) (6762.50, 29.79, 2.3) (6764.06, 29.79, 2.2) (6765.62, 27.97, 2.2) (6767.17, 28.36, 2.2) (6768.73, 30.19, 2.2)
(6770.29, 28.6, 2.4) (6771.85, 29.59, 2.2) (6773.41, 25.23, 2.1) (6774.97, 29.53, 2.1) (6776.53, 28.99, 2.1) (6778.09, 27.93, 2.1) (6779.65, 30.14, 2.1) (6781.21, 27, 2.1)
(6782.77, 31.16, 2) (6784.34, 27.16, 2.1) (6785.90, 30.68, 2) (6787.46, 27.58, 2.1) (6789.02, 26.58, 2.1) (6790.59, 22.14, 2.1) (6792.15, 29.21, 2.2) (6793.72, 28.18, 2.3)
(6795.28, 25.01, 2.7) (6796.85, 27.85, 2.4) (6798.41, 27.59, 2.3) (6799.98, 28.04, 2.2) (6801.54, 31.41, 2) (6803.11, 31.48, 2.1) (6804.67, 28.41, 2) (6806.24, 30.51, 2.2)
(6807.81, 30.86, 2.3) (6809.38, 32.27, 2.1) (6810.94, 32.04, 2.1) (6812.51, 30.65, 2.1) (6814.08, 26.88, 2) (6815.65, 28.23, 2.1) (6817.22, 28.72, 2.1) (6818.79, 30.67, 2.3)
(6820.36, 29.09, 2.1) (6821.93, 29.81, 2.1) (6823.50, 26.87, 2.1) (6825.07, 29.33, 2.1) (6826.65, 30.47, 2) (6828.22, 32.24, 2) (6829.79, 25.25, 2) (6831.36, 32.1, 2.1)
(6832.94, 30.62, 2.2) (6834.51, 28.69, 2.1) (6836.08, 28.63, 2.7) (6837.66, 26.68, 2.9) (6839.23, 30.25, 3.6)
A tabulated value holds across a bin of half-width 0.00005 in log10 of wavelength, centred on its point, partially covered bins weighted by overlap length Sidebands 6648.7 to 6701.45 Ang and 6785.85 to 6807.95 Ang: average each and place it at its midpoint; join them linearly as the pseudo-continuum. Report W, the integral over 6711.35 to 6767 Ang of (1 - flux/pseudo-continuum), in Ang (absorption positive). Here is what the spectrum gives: -2.3 Ang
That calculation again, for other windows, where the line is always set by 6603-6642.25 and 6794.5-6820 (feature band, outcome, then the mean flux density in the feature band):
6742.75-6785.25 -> 1.1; 28.9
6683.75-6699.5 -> 0.4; 29.2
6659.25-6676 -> 0.5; 29.3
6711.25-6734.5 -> -1.2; 31.4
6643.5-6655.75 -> 0.8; 28.3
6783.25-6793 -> 0.7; 27.3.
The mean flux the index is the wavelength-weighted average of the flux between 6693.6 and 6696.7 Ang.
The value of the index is 28.1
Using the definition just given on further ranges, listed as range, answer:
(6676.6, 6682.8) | 29.4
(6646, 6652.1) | 27.8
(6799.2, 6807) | 30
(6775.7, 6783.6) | 29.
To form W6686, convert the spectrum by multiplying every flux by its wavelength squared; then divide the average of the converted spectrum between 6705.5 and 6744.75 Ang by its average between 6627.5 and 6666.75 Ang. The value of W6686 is 1.08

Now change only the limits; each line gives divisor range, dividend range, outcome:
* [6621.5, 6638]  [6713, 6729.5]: 1.06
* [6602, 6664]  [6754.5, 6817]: 1.02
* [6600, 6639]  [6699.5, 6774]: 1.02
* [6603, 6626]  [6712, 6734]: 1.06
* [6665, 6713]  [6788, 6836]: 1.01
